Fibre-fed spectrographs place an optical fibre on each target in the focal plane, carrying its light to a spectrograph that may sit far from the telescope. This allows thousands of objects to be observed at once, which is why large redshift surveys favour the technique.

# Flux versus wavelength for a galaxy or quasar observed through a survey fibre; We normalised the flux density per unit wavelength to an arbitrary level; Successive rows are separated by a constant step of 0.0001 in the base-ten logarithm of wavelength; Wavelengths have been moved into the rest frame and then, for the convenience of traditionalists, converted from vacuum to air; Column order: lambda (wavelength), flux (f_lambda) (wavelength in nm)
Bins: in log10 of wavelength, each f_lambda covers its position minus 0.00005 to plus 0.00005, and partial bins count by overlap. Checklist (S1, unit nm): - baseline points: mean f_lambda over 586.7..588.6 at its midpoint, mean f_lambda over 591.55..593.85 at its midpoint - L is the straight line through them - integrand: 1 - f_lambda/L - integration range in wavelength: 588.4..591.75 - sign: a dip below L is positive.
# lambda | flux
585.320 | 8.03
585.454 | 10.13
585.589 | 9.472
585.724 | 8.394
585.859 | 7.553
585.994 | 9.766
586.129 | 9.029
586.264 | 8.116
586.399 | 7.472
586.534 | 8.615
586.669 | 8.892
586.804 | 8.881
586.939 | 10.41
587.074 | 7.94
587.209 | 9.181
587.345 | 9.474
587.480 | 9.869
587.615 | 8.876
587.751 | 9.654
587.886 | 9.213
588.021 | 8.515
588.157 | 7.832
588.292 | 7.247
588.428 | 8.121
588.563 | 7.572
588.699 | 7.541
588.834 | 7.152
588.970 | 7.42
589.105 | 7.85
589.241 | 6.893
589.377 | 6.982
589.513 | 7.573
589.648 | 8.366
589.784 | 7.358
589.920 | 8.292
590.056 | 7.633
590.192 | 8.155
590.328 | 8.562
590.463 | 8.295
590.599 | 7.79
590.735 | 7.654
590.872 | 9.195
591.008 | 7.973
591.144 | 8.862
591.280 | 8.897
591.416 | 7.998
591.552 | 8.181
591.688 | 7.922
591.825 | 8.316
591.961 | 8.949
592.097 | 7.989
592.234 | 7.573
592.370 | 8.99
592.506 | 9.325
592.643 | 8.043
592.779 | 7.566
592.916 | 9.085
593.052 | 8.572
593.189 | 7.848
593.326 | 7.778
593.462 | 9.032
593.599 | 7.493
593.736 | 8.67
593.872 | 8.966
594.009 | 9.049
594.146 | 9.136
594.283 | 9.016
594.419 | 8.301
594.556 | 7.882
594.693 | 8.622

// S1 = 0.25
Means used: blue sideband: 8.79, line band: 7.93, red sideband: 8.33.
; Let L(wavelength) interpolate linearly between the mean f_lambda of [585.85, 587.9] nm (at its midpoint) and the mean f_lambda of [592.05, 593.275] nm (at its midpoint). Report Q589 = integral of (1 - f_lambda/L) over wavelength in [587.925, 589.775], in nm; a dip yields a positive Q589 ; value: 0.24 nm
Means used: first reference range 8.97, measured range 7.64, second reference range 8.33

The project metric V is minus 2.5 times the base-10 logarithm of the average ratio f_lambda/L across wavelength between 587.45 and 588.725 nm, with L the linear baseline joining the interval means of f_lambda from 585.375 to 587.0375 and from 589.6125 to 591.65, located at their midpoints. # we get 0.02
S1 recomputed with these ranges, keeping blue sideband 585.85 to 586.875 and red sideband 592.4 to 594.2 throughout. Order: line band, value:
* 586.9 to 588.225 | -0.074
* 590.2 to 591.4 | 0.024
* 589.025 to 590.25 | 0.127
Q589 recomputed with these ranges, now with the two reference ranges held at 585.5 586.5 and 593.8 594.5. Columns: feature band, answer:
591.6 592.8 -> 0.07 nm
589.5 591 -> 0.11 nm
